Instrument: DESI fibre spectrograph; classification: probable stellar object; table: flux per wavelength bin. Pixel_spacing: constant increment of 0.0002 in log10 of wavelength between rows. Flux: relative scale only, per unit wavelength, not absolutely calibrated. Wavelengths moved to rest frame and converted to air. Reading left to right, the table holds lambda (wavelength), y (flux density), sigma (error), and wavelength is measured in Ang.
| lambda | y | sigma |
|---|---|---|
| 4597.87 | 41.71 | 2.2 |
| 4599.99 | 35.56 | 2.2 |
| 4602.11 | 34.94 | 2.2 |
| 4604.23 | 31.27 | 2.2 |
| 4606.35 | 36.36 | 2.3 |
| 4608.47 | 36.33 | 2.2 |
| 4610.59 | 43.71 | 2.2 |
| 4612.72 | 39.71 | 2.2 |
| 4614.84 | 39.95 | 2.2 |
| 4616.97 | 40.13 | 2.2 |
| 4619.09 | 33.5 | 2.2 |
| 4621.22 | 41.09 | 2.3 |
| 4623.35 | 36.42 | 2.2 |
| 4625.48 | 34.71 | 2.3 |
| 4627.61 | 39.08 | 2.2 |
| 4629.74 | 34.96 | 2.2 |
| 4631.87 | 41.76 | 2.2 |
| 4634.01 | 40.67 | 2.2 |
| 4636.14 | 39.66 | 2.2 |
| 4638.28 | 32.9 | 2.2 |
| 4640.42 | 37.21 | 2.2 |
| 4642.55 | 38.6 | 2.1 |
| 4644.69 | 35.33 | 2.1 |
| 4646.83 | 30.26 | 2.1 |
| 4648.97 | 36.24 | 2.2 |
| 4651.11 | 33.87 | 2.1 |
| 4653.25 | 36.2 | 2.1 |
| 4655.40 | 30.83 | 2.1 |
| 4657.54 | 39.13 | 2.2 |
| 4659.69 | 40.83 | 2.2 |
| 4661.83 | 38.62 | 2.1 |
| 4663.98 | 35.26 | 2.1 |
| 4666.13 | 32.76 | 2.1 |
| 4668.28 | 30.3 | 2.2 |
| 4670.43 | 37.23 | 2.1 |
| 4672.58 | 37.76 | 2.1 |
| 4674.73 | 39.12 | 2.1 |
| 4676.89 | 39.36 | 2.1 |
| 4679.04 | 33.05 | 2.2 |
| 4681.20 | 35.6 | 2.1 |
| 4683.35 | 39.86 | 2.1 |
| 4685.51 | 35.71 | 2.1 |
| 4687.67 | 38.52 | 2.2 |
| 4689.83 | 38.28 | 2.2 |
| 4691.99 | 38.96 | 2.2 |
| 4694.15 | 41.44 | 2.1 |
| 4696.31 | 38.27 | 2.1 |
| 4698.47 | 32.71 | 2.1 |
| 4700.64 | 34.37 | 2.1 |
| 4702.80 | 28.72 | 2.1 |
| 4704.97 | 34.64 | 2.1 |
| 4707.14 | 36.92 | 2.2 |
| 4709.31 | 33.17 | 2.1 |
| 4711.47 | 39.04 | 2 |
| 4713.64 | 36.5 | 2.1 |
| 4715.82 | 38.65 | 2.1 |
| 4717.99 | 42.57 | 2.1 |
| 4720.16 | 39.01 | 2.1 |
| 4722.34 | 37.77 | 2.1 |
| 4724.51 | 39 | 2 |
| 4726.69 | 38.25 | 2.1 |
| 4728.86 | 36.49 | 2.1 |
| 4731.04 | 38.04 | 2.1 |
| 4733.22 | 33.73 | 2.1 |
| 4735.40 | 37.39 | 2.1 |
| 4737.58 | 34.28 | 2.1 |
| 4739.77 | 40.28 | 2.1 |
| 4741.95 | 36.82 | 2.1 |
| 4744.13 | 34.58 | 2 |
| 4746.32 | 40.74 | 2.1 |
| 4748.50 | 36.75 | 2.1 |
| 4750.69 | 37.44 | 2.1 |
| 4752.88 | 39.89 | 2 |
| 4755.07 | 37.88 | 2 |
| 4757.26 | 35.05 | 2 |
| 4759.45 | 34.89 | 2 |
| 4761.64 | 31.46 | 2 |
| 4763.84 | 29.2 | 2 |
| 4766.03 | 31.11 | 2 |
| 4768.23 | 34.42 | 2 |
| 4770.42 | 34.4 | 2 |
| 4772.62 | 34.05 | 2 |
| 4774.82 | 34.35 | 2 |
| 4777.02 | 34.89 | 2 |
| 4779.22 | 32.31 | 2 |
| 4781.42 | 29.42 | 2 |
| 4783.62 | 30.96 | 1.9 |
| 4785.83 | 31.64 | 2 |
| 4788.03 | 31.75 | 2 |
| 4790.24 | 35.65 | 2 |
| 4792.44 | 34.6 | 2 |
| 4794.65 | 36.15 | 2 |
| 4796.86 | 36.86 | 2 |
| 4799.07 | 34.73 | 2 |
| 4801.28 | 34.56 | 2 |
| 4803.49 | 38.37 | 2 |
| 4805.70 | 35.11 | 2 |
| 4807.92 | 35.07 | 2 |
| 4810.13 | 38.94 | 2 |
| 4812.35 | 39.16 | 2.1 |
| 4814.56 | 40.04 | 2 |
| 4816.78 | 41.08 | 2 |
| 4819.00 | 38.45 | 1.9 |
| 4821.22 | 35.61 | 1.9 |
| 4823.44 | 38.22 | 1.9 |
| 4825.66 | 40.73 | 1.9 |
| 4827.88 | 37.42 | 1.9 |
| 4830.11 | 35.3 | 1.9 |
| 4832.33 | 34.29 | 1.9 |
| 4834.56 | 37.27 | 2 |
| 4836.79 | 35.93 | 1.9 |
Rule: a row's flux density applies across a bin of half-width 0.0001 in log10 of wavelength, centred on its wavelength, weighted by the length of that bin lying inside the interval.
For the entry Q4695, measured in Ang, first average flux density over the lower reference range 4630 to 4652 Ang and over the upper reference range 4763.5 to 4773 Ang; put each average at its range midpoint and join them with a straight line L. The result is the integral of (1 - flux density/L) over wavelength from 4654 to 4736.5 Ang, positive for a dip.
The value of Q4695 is -4.28 Ang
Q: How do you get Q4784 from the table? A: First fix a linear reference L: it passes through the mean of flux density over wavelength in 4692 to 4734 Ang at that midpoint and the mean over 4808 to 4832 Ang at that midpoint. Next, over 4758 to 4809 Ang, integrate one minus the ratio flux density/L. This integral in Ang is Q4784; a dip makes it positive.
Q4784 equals 5.4 Ang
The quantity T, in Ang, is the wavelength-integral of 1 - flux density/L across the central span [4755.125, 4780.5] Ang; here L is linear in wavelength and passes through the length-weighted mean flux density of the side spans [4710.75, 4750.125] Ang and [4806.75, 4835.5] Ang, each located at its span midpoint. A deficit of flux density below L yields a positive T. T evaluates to 2.9 Ang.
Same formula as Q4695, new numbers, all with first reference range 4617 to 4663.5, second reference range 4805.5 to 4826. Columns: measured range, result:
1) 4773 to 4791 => 2.5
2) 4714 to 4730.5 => -0.5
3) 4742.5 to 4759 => 0.2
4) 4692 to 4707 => 0.8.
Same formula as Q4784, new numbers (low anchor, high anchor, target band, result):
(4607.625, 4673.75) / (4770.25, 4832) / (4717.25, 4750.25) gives -1.3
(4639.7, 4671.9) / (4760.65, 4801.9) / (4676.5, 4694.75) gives -1.4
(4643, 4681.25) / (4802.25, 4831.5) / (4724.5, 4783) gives 2.6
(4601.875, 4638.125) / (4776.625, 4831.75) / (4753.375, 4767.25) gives 1.1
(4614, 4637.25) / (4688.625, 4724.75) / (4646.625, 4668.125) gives 1.4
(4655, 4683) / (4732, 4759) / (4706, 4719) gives -0.4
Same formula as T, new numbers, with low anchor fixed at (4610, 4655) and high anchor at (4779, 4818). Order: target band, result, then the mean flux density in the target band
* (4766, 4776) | 0.5 Ang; 33.9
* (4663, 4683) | 0.6 Ang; 35.8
